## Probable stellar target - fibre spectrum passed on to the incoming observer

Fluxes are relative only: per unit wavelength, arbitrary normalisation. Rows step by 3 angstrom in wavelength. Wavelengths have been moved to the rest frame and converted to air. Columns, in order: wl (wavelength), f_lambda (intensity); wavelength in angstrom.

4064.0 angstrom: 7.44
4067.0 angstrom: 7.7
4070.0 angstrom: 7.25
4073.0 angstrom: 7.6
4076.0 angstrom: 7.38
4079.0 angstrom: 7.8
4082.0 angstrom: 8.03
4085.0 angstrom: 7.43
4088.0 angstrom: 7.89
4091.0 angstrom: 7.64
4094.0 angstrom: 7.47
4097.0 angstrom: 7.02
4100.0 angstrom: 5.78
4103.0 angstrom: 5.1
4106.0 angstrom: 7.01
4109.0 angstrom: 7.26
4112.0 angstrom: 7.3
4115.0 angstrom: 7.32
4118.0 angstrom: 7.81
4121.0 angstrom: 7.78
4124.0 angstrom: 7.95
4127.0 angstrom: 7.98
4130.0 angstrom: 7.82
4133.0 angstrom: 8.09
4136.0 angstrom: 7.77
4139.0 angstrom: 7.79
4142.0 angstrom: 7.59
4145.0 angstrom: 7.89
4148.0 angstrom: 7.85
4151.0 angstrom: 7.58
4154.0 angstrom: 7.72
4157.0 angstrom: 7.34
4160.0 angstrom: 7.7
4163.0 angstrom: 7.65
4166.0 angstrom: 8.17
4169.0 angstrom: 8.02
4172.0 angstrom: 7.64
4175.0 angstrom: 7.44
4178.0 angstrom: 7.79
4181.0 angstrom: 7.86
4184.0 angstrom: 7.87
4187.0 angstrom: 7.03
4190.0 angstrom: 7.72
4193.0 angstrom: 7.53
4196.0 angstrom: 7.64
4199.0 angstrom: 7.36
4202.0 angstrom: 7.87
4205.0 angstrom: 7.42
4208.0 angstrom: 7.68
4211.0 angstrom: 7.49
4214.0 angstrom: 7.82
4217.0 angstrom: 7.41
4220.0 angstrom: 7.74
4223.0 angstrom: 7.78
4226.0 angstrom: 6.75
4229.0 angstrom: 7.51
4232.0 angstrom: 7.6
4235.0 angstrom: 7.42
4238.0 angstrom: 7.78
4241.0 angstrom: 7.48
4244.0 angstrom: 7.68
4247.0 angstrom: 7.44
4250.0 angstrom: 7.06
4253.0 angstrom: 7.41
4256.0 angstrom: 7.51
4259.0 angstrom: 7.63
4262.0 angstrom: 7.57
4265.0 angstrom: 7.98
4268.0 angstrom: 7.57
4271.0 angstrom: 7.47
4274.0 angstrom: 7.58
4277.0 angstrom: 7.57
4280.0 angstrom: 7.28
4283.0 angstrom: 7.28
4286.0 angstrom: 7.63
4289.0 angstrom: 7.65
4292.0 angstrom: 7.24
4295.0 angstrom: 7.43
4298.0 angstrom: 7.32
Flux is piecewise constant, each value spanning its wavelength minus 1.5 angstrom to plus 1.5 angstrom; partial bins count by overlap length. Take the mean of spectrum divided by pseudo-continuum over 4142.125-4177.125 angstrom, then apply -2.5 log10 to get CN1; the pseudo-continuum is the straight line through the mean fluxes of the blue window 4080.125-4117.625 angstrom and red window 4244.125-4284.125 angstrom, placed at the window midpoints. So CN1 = -0.066 mag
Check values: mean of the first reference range 7.13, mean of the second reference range 7.5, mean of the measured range 7.72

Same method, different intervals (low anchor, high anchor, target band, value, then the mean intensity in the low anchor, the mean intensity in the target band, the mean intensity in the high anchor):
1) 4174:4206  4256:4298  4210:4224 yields -0.01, 7.6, 7.65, 7.52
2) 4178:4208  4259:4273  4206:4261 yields 0.02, 7.6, 7.51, 7.64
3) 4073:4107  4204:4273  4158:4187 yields -0.05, 7.16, 7.75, 7.53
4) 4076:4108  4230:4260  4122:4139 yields -0.10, 7.13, 7.91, 7.5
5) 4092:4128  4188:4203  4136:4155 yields -0.06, 7.14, 7.74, 7.6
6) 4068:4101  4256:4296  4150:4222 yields -0.02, 7.42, 7.65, 7.53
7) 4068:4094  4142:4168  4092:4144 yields 0.05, 7.62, 7.35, 7.73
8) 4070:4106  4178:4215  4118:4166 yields -0.05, 7.19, 7.78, 7.61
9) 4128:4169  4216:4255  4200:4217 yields -0.01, 7.78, 7.63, 7.47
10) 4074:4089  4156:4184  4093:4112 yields 0.16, 7.7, 6.64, 7.75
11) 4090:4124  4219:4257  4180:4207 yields -0.04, 7.08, 7.59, 7.47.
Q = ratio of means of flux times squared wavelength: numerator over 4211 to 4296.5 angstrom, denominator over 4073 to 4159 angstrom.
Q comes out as 1.07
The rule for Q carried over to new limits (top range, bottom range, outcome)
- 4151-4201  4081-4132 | 1.08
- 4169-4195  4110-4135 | 1.01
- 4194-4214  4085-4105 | 1.17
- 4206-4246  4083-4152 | 1.07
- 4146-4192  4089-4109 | 1.18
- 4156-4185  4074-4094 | 1.05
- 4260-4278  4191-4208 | 1.04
